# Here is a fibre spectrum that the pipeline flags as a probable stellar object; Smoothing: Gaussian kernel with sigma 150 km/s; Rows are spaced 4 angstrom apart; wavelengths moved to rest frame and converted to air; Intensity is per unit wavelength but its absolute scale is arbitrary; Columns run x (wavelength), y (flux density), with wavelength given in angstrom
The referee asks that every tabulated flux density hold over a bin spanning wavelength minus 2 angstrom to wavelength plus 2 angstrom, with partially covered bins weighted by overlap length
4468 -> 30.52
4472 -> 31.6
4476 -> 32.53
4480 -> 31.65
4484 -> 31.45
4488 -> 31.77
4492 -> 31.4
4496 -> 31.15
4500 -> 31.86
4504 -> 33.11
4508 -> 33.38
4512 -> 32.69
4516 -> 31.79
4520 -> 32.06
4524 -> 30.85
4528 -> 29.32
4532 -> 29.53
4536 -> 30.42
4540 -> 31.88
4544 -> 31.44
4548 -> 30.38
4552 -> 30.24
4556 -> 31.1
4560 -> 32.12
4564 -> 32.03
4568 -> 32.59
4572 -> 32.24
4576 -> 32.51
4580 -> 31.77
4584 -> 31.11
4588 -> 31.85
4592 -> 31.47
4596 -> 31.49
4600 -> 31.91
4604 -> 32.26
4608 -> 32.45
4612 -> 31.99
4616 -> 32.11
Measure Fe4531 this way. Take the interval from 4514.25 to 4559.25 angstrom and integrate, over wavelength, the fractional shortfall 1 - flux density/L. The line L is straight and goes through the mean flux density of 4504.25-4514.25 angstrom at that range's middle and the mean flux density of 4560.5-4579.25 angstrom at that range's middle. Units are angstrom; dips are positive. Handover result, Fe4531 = 2.53 angstrom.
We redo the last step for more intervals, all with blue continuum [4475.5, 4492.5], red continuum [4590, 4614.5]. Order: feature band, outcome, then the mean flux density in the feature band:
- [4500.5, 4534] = 0.19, 31.6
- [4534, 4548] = 0.31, 31.1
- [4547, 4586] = 0.28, 31.6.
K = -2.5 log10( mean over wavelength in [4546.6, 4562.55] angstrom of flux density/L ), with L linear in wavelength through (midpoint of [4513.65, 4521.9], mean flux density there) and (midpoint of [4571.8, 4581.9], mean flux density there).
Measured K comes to 0.04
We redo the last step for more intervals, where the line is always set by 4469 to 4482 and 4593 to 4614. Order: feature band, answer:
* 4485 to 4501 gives 0.01 mag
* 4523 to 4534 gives 0.07 mag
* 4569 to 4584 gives 0.00 mag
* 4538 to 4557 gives 0.03 mag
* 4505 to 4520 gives -0.02 mag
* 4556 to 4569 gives 0.00 mag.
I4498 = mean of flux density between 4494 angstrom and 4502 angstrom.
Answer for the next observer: 31.5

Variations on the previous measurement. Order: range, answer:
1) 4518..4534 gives 30.4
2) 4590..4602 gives 31.6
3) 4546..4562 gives 31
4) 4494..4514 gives 32.4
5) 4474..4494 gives 31.8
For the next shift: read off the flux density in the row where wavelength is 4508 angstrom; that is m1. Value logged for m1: 33.38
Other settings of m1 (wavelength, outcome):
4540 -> 31.88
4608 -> 32.45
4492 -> 31.4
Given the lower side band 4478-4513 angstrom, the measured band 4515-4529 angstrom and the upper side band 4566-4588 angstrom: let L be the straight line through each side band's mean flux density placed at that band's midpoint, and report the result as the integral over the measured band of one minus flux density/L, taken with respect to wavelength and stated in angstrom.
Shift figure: 0.4 angstrom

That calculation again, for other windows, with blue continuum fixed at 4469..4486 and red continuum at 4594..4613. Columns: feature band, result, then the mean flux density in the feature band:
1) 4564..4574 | -0.1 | 32.3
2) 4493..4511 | -0.3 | 32.3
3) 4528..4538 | 0.6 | 29.8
